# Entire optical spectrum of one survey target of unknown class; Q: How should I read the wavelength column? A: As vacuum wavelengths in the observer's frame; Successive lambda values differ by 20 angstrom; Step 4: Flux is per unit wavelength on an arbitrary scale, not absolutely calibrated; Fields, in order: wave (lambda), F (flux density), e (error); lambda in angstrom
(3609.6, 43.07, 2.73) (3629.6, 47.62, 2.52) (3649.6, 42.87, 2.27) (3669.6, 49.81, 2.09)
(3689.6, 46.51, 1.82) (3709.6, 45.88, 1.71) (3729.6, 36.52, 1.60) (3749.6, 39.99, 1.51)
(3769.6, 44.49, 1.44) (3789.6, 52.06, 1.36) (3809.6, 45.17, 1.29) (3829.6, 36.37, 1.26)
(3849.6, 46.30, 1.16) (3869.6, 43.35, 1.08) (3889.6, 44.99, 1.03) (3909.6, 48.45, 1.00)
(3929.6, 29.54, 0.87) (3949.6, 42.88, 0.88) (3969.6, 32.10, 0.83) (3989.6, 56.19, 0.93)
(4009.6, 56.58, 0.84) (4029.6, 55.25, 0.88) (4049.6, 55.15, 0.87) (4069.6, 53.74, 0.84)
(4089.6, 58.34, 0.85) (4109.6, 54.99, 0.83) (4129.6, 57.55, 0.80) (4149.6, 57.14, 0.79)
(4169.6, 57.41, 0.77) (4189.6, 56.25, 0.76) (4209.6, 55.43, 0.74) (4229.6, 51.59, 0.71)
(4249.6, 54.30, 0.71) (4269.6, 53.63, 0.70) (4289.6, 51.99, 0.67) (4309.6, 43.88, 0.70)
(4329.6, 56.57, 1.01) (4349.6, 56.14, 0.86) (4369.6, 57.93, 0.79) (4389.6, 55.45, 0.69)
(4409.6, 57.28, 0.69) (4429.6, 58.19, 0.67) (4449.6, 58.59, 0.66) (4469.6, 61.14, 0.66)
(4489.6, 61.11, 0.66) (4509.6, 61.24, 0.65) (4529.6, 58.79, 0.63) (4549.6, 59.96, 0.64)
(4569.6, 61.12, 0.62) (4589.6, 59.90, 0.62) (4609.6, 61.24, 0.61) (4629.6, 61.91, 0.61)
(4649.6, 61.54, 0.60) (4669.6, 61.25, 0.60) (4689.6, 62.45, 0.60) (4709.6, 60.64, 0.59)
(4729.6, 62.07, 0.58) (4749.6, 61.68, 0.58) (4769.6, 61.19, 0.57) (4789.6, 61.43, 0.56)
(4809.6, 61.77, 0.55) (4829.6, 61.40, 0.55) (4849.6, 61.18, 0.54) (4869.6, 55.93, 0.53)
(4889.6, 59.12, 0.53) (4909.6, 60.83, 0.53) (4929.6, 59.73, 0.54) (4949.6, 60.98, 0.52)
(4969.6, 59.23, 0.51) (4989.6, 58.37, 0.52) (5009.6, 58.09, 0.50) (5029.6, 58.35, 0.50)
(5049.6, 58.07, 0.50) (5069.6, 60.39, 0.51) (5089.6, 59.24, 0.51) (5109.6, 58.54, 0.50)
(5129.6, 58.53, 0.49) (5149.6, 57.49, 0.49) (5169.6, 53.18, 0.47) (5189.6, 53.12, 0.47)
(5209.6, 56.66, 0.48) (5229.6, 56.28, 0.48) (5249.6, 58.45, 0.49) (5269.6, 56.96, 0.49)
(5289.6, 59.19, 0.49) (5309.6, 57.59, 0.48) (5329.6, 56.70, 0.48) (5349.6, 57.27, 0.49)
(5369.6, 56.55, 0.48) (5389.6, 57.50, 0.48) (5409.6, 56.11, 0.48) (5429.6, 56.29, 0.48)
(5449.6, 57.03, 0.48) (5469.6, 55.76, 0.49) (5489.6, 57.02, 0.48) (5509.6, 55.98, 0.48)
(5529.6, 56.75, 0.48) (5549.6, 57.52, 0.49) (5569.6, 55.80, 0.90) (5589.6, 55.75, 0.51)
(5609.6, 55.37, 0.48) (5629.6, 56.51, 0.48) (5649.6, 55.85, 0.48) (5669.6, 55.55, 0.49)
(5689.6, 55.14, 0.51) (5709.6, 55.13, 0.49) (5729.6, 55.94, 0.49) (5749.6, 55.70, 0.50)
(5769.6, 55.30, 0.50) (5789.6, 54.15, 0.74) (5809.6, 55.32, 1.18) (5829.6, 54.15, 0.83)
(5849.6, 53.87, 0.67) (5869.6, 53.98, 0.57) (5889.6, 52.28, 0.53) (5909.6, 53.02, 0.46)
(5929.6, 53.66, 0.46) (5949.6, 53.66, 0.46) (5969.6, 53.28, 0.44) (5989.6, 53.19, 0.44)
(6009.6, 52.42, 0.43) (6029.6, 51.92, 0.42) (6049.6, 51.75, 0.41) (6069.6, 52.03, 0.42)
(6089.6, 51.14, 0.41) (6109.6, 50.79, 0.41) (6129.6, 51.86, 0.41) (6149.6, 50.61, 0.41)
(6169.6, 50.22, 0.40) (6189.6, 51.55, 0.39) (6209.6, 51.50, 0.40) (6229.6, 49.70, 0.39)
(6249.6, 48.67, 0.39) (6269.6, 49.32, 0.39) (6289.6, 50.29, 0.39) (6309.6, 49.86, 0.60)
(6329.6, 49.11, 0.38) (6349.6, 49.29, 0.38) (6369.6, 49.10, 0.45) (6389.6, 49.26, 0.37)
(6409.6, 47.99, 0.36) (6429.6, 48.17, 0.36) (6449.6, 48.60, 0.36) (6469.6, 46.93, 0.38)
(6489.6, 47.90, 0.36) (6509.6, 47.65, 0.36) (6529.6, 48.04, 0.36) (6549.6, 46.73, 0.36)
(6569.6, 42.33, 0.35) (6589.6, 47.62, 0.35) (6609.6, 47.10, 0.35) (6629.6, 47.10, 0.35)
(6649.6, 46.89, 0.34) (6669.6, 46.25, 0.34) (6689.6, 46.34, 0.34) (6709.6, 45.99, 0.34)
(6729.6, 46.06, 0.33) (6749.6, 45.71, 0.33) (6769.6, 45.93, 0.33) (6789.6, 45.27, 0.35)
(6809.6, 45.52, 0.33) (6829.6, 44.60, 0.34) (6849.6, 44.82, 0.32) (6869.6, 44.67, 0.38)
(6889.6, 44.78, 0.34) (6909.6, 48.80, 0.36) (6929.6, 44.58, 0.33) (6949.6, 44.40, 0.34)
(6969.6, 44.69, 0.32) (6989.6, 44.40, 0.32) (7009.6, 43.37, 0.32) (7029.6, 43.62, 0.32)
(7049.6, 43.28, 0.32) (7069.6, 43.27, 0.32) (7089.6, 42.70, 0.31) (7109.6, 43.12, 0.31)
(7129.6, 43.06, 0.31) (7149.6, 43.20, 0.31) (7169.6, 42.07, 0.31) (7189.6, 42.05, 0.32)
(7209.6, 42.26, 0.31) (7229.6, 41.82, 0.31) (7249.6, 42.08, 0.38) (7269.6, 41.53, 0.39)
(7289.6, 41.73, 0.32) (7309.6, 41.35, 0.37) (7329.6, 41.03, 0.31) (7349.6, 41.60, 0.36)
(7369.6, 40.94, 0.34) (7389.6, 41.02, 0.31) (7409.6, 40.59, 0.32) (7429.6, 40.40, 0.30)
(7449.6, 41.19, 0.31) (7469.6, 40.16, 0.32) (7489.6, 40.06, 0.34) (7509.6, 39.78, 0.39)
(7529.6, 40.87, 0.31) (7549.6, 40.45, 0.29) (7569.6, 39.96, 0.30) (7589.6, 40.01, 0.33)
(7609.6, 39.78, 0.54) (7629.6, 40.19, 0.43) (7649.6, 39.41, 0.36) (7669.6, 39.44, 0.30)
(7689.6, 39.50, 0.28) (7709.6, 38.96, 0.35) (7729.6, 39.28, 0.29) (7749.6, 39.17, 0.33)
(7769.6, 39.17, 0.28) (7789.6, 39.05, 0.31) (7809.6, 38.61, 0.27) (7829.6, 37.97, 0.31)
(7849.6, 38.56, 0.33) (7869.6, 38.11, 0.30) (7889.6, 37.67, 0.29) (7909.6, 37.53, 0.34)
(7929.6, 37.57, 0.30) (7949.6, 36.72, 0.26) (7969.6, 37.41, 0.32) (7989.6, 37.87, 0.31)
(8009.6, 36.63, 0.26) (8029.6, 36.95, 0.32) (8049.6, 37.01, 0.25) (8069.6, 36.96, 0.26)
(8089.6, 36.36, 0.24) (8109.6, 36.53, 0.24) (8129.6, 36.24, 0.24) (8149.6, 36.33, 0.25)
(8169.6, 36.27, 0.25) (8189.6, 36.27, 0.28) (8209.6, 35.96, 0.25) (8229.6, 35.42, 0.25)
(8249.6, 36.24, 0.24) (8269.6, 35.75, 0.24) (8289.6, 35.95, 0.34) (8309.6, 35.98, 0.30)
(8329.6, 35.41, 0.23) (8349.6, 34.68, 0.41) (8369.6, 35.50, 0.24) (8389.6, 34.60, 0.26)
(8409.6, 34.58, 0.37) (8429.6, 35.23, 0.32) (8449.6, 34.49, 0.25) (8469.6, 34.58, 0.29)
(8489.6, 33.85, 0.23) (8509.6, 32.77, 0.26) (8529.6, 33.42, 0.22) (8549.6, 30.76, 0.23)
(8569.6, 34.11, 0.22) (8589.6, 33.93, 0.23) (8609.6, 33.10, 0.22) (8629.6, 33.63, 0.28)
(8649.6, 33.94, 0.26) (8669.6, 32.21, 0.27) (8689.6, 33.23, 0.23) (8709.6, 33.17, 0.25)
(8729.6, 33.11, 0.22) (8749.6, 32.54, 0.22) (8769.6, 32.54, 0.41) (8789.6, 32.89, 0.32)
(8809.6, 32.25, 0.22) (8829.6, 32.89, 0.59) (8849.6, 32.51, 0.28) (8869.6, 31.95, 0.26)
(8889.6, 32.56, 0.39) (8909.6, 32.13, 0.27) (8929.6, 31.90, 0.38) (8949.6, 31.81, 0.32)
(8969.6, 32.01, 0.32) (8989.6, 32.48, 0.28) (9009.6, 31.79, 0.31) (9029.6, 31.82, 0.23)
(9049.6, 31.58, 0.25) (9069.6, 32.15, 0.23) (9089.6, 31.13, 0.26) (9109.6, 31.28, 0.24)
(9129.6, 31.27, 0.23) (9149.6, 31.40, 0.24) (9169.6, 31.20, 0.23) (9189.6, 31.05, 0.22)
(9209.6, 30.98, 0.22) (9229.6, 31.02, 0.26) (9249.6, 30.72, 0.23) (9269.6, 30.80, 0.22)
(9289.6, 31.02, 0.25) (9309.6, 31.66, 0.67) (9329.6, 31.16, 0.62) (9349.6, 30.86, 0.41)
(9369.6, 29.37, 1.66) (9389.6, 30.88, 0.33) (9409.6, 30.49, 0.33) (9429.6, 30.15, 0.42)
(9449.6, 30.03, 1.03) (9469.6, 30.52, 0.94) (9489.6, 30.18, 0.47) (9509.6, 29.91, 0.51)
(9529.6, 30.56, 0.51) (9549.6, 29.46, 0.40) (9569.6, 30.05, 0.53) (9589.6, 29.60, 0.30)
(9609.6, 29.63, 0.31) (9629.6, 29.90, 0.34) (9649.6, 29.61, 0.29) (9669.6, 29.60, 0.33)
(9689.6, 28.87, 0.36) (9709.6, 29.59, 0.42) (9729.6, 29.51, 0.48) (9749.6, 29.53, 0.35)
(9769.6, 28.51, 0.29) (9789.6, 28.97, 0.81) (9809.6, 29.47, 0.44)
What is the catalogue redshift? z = 0.000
